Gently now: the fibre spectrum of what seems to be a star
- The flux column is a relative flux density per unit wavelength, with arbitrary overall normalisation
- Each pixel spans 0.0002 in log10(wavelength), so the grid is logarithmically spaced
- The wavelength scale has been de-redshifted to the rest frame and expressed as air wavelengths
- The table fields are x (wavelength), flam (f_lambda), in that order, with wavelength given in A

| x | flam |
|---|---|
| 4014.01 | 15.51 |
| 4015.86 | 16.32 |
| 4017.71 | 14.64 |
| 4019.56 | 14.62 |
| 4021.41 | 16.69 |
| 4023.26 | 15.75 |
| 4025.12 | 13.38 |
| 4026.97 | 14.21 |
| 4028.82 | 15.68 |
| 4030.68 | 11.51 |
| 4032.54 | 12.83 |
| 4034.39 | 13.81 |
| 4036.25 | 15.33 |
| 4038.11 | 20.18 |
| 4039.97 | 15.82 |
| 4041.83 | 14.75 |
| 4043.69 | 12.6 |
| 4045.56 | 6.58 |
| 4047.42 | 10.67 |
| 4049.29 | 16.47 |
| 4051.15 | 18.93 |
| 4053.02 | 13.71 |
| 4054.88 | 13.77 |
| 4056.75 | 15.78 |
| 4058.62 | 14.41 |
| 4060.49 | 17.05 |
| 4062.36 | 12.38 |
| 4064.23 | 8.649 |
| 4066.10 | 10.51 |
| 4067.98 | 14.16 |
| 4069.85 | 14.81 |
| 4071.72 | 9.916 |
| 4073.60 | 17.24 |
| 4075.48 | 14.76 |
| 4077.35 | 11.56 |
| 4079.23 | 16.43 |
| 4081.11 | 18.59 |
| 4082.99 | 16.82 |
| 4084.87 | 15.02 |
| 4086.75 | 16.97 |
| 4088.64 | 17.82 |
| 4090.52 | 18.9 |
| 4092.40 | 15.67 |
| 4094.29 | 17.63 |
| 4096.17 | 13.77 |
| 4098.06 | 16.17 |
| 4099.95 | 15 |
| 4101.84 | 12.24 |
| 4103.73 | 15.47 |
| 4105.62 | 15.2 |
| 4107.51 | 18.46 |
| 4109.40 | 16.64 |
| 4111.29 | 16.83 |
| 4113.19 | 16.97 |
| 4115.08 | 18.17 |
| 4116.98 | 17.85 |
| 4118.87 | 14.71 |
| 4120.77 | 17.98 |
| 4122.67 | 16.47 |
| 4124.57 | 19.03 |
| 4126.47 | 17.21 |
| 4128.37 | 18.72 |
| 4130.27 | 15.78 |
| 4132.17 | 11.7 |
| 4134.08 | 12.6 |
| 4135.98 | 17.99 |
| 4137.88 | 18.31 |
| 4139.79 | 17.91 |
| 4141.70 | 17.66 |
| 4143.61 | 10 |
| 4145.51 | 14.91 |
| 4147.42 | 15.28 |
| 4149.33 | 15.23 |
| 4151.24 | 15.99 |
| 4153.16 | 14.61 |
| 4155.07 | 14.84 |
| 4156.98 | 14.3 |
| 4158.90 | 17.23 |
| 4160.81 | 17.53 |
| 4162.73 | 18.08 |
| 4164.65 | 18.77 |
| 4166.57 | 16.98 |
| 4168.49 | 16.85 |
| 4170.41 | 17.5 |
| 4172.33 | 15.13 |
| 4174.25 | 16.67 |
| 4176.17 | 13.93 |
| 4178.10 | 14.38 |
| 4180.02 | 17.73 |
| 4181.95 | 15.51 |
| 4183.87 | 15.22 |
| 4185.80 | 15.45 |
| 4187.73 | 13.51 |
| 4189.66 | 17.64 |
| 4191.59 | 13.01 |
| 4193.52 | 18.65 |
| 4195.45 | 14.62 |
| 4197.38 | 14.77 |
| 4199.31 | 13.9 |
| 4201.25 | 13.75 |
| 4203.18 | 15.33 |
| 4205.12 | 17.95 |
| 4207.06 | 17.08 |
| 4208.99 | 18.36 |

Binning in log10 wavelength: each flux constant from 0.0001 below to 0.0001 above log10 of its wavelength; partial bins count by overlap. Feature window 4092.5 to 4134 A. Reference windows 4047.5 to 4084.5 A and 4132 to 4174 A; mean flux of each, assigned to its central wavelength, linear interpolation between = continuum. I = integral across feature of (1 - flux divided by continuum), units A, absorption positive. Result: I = -2.5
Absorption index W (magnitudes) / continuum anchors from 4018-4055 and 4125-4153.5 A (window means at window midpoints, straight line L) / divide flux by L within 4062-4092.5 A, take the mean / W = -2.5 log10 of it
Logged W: 0.01 mag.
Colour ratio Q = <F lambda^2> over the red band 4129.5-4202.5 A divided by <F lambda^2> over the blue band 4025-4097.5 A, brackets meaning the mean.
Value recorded 1.1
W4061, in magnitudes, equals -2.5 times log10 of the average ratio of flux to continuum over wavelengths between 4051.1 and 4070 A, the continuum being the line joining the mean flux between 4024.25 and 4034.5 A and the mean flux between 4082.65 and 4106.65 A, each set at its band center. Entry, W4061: 0.07 mag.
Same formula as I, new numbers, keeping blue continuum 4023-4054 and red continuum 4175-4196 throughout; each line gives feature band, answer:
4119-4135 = -1.2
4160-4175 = -1.9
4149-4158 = 0.1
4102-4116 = -1.7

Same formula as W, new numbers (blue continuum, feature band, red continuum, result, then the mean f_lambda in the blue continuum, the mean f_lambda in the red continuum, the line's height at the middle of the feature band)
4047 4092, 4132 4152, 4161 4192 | 0.02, 14.9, 16.1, 15.7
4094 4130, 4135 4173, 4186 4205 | -0.03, 16.5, 15.2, 15.8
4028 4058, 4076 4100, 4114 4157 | -0.08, 14.3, 16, 15.1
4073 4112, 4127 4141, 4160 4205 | -0.02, 16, 15.9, 16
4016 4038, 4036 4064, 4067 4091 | 0.05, 14.7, 15.5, 15.1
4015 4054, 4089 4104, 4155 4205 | -0.04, 14.5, 15.9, 15.1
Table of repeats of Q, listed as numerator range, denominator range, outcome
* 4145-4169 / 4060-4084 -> 1.20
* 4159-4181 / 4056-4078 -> 1.31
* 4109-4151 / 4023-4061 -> 1.18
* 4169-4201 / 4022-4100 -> 1.12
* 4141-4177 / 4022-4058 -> 1.17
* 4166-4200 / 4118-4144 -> 0.98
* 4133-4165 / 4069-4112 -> 1.04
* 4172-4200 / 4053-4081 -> 1.18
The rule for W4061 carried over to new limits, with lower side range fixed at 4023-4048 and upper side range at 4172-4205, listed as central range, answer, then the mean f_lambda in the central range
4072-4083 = -0.092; 15.5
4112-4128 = -0.184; 17.3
